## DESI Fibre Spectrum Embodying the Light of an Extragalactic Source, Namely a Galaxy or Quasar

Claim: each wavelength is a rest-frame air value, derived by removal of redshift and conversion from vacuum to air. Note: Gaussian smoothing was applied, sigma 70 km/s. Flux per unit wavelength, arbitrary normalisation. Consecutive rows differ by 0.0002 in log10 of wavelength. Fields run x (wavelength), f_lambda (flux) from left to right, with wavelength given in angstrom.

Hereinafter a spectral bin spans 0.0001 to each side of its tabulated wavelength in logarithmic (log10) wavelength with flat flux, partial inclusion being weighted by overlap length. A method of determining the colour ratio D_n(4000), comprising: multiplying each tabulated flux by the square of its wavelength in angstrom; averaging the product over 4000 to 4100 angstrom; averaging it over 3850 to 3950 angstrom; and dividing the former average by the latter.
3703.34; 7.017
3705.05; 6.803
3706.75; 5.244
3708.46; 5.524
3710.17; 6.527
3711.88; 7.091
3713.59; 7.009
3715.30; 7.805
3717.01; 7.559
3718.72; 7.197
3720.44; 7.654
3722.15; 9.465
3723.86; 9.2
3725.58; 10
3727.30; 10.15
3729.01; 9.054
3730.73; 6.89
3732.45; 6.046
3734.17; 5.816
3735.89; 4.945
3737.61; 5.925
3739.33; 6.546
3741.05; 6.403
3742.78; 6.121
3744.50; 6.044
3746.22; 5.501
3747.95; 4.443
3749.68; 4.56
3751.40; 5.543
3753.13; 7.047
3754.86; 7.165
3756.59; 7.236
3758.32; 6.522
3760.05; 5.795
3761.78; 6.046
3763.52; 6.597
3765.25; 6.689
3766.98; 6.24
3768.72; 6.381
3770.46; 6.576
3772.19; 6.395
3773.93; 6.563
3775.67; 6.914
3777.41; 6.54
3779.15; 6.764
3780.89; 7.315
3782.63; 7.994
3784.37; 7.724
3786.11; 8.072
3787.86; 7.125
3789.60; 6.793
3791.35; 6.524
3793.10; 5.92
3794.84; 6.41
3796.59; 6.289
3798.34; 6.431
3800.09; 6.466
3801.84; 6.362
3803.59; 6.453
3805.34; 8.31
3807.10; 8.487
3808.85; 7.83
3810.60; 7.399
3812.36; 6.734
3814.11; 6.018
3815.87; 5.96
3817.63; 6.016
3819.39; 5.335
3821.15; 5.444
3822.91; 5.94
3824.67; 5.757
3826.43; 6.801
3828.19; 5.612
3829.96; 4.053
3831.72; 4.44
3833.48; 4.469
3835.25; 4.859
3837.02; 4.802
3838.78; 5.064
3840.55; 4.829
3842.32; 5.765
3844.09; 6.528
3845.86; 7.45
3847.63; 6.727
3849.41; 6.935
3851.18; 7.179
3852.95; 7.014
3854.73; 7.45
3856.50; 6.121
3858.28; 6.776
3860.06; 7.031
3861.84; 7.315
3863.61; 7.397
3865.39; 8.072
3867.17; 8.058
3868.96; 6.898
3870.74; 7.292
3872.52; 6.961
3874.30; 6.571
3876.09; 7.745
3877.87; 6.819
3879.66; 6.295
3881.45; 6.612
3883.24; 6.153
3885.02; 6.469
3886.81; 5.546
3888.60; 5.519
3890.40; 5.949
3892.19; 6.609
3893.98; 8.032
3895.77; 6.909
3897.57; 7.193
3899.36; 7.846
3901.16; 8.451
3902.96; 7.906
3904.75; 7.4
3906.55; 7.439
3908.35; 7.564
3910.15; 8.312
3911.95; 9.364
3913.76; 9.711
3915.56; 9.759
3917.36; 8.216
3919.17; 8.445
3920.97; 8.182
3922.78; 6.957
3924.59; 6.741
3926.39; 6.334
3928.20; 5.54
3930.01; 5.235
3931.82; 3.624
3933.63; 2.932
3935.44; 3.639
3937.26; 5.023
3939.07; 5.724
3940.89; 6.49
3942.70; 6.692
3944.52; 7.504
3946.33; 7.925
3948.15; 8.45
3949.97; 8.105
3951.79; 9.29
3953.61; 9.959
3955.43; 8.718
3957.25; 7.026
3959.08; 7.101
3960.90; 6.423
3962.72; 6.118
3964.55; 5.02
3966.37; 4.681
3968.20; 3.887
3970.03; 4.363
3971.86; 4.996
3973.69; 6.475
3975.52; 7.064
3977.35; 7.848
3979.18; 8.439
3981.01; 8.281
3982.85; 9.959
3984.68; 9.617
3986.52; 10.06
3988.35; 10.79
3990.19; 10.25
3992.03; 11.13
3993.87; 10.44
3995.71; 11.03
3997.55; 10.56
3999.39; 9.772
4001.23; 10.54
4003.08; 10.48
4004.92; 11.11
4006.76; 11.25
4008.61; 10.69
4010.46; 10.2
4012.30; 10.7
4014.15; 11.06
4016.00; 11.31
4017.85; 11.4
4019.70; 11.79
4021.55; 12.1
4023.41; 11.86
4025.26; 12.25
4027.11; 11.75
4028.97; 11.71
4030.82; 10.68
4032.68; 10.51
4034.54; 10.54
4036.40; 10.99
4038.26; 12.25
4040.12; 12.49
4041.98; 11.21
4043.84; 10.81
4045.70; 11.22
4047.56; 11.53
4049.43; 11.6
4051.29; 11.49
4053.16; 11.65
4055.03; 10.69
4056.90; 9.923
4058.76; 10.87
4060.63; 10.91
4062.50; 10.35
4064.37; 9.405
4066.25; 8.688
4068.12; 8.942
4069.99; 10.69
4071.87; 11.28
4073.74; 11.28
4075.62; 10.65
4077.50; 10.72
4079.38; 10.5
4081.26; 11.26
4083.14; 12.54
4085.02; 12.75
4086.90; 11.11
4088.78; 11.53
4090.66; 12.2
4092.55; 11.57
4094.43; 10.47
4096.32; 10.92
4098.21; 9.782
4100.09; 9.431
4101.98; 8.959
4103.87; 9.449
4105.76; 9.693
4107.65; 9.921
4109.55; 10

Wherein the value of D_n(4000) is 1.7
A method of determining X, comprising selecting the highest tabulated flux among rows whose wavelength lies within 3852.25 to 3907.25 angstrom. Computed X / 8.451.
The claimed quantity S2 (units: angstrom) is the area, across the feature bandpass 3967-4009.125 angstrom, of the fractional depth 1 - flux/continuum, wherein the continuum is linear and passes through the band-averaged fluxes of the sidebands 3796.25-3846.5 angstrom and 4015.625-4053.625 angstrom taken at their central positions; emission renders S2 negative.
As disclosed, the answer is 5.32 angstrom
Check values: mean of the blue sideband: 6.05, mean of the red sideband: 11.5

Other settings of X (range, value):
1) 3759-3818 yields 8.487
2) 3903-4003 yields 11.13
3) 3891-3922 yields 9.759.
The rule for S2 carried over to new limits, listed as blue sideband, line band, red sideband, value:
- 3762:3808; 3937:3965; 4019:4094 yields 6.4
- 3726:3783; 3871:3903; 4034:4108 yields 5.7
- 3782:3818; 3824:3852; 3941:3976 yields 4.9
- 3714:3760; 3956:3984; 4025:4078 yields 9.4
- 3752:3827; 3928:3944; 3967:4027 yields 6.9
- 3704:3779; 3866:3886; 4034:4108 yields 3.5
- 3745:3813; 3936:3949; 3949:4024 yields 2.8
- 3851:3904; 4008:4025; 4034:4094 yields -2.1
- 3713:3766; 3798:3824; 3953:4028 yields 3.2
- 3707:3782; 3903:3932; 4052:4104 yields 4.1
